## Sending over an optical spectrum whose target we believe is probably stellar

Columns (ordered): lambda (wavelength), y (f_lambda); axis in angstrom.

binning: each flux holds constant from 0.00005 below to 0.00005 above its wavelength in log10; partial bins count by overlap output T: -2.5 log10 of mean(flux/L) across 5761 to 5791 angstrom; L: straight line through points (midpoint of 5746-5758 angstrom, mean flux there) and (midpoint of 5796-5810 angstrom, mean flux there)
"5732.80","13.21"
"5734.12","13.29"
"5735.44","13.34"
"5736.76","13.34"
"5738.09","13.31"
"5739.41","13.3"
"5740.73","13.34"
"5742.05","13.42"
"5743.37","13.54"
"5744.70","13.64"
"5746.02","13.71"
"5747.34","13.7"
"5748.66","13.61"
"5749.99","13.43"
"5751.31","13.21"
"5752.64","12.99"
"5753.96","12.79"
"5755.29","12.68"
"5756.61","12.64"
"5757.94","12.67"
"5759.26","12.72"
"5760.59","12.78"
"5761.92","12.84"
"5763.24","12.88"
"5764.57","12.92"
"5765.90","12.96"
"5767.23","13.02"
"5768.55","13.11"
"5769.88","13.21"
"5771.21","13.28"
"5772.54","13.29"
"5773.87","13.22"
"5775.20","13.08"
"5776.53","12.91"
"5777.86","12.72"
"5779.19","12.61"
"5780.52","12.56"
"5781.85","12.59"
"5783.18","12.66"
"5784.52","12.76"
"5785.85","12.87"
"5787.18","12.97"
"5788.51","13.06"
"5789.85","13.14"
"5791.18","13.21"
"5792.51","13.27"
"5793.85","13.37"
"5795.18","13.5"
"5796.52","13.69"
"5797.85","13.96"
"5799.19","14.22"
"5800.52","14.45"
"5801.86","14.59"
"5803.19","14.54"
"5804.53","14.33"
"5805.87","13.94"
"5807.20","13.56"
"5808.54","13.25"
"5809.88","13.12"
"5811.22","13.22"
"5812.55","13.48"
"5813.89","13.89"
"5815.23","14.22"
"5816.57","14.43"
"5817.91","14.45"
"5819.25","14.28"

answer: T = 0.05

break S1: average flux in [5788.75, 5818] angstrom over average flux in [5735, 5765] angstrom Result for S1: 1.05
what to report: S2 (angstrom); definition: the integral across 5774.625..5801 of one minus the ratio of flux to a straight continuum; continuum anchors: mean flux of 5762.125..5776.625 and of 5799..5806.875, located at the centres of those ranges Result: 1.1 angstrom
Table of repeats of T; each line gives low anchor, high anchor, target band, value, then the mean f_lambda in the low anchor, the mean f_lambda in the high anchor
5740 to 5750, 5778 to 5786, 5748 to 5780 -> 0.01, 13.6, 12.7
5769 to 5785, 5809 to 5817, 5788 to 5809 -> -0.03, 12.9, 13.7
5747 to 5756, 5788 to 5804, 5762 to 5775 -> 0.03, 13.2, 13.8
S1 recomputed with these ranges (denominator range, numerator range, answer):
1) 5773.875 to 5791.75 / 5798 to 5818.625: 1.09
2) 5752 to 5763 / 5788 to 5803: 1.07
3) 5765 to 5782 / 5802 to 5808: 1.09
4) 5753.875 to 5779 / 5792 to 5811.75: 1.07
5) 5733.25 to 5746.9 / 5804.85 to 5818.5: 1.03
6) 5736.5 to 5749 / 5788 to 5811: 1.02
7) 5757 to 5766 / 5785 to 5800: 1.05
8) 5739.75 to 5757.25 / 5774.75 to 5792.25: 0.97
